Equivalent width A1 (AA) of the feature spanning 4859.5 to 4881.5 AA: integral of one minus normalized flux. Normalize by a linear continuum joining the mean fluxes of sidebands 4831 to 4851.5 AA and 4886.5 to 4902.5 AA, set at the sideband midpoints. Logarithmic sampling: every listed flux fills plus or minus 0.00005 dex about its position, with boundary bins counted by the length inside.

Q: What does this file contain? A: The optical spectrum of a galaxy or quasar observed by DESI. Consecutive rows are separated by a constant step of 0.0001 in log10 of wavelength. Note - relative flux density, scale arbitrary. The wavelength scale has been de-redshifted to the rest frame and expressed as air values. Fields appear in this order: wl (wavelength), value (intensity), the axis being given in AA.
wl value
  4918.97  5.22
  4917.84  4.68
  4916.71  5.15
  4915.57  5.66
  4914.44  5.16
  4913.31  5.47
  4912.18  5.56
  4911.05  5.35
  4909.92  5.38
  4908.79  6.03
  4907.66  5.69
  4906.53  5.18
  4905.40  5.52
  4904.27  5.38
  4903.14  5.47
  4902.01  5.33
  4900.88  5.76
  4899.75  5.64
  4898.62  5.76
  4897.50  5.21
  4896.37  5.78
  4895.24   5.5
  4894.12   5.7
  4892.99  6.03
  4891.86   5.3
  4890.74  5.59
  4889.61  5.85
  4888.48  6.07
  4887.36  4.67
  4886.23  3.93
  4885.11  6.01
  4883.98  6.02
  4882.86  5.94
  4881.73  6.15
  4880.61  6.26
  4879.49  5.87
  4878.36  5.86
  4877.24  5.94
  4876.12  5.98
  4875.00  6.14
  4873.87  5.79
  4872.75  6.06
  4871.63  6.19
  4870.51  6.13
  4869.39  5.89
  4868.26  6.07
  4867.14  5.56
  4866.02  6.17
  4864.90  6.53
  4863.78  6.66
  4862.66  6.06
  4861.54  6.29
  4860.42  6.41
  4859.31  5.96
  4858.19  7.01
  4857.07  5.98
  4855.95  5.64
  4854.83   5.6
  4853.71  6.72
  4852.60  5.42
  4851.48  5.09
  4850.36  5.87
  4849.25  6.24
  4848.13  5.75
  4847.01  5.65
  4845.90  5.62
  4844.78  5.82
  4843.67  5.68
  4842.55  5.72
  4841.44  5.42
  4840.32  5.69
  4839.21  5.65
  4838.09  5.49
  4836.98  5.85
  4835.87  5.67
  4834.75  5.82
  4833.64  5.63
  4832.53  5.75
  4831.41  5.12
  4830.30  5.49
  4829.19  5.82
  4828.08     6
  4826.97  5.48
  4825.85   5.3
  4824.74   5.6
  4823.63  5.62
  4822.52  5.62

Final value -1.9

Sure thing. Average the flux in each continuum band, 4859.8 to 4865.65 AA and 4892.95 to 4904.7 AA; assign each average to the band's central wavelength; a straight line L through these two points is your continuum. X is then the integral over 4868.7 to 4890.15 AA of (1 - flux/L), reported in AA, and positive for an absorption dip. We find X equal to 0.7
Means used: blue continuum 6.39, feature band 5.83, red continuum 5.58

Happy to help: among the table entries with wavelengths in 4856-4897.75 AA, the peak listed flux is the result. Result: 7.01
